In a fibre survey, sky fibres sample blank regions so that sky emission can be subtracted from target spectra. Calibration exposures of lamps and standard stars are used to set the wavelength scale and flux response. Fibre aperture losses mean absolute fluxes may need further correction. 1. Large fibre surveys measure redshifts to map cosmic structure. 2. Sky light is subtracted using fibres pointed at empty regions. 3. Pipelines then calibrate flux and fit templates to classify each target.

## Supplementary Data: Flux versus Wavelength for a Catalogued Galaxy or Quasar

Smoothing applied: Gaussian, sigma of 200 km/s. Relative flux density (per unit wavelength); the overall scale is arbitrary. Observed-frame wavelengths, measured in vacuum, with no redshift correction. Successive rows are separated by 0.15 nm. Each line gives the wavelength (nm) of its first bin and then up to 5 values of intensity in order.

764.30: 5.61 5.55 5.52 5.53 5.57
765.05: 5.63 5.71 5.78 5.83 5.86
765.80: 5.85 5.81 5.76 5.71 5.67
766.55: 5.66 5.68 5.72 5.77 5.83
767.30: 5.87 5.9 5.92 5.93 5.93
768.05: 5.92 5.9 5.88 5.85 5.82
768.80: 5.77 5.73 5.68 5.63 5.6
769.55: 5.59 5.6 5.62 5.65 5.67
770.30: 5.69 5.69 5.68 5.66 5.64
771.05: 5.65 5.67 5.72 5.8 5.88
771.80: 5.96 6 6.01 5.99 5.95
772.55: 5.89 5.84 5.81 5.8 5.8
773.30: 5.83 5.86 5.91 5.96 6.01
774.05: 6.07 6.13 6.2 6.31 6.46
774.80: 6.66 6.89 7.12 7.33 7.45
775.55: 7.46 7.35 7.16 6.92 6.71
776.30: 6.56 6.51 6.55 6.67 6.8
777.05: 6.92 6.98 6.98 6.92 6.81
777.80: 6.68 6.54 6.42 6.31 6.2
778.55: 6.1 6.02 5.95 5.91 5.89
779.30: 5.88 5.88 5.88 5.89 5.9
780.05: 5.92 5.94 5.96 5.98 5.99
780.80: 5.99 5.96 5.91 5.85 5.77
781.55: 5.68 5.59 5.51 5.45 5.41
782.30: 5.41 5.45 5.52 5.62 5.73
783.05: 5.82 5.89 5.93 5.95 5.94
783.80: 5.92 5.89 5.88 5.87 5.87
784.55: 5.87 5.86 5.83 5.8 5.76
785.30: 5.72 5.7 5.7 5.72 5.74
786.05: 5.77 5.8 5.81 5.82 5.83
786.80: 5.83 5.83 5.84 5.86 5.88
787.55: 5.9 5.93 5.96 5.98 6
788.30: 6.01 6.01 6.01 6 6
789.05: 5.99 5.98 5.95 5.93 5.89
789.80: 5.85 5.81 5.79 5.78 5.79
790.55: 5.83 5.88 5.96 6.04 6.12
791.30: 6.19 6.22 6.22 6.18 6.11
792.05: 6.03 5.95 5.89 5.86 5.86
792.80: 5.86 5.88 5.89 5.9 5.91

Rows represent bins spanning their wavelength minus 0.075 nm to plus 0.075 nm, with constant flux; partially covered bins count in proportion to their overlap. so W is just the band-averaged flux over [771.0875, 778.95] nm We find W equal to 6.38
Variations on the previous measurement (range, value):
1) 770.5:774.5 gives 5.88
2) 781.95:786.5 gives 5.76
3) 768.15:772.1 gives 5.74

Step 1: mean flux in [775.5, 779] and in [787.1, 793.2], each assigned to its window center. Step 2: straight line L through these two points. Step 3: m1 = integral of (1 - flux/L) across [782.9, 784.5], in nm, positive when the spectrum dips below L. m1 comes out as 0.106 nm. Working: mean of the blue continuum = 6.65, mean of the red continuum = 5.96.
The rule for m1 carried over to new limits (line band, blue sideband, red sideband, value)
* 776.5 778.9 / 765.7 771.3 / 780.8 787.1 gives -0.33 nm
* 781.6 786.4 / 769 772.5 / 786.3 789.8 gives 0.11 nm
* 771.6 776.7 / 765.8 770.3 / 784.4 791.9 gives -0.49 nm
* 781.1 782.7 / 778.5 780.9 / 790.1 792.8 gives 0.10 nm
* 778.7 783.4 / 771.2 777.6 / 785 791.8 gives 0.28 nm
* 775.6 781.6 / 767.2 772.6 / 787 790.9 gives -0.48 nm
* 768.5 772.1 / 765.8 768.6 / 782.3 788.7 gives 0.06 nm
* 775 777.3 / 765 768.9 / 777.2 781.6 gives -0.35 nm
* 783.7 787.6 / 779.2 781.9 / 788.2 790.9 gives 0.05 nm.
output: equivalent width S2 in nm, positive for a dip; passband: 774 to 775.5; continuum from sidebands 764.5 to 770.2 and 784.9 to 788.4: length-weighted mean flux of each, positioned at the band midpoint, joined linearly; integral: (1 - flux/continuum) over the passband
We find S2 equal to -0.23 nm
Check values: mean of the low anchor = 5.75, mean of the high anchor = 5.84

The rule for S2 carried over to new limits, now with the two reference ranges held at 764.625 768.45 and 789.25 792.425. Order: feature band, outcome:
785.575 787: 0.04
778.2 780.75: -0.04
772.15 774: -0.02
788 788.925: -0.01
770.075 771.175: 0.03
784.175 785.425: 0.02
